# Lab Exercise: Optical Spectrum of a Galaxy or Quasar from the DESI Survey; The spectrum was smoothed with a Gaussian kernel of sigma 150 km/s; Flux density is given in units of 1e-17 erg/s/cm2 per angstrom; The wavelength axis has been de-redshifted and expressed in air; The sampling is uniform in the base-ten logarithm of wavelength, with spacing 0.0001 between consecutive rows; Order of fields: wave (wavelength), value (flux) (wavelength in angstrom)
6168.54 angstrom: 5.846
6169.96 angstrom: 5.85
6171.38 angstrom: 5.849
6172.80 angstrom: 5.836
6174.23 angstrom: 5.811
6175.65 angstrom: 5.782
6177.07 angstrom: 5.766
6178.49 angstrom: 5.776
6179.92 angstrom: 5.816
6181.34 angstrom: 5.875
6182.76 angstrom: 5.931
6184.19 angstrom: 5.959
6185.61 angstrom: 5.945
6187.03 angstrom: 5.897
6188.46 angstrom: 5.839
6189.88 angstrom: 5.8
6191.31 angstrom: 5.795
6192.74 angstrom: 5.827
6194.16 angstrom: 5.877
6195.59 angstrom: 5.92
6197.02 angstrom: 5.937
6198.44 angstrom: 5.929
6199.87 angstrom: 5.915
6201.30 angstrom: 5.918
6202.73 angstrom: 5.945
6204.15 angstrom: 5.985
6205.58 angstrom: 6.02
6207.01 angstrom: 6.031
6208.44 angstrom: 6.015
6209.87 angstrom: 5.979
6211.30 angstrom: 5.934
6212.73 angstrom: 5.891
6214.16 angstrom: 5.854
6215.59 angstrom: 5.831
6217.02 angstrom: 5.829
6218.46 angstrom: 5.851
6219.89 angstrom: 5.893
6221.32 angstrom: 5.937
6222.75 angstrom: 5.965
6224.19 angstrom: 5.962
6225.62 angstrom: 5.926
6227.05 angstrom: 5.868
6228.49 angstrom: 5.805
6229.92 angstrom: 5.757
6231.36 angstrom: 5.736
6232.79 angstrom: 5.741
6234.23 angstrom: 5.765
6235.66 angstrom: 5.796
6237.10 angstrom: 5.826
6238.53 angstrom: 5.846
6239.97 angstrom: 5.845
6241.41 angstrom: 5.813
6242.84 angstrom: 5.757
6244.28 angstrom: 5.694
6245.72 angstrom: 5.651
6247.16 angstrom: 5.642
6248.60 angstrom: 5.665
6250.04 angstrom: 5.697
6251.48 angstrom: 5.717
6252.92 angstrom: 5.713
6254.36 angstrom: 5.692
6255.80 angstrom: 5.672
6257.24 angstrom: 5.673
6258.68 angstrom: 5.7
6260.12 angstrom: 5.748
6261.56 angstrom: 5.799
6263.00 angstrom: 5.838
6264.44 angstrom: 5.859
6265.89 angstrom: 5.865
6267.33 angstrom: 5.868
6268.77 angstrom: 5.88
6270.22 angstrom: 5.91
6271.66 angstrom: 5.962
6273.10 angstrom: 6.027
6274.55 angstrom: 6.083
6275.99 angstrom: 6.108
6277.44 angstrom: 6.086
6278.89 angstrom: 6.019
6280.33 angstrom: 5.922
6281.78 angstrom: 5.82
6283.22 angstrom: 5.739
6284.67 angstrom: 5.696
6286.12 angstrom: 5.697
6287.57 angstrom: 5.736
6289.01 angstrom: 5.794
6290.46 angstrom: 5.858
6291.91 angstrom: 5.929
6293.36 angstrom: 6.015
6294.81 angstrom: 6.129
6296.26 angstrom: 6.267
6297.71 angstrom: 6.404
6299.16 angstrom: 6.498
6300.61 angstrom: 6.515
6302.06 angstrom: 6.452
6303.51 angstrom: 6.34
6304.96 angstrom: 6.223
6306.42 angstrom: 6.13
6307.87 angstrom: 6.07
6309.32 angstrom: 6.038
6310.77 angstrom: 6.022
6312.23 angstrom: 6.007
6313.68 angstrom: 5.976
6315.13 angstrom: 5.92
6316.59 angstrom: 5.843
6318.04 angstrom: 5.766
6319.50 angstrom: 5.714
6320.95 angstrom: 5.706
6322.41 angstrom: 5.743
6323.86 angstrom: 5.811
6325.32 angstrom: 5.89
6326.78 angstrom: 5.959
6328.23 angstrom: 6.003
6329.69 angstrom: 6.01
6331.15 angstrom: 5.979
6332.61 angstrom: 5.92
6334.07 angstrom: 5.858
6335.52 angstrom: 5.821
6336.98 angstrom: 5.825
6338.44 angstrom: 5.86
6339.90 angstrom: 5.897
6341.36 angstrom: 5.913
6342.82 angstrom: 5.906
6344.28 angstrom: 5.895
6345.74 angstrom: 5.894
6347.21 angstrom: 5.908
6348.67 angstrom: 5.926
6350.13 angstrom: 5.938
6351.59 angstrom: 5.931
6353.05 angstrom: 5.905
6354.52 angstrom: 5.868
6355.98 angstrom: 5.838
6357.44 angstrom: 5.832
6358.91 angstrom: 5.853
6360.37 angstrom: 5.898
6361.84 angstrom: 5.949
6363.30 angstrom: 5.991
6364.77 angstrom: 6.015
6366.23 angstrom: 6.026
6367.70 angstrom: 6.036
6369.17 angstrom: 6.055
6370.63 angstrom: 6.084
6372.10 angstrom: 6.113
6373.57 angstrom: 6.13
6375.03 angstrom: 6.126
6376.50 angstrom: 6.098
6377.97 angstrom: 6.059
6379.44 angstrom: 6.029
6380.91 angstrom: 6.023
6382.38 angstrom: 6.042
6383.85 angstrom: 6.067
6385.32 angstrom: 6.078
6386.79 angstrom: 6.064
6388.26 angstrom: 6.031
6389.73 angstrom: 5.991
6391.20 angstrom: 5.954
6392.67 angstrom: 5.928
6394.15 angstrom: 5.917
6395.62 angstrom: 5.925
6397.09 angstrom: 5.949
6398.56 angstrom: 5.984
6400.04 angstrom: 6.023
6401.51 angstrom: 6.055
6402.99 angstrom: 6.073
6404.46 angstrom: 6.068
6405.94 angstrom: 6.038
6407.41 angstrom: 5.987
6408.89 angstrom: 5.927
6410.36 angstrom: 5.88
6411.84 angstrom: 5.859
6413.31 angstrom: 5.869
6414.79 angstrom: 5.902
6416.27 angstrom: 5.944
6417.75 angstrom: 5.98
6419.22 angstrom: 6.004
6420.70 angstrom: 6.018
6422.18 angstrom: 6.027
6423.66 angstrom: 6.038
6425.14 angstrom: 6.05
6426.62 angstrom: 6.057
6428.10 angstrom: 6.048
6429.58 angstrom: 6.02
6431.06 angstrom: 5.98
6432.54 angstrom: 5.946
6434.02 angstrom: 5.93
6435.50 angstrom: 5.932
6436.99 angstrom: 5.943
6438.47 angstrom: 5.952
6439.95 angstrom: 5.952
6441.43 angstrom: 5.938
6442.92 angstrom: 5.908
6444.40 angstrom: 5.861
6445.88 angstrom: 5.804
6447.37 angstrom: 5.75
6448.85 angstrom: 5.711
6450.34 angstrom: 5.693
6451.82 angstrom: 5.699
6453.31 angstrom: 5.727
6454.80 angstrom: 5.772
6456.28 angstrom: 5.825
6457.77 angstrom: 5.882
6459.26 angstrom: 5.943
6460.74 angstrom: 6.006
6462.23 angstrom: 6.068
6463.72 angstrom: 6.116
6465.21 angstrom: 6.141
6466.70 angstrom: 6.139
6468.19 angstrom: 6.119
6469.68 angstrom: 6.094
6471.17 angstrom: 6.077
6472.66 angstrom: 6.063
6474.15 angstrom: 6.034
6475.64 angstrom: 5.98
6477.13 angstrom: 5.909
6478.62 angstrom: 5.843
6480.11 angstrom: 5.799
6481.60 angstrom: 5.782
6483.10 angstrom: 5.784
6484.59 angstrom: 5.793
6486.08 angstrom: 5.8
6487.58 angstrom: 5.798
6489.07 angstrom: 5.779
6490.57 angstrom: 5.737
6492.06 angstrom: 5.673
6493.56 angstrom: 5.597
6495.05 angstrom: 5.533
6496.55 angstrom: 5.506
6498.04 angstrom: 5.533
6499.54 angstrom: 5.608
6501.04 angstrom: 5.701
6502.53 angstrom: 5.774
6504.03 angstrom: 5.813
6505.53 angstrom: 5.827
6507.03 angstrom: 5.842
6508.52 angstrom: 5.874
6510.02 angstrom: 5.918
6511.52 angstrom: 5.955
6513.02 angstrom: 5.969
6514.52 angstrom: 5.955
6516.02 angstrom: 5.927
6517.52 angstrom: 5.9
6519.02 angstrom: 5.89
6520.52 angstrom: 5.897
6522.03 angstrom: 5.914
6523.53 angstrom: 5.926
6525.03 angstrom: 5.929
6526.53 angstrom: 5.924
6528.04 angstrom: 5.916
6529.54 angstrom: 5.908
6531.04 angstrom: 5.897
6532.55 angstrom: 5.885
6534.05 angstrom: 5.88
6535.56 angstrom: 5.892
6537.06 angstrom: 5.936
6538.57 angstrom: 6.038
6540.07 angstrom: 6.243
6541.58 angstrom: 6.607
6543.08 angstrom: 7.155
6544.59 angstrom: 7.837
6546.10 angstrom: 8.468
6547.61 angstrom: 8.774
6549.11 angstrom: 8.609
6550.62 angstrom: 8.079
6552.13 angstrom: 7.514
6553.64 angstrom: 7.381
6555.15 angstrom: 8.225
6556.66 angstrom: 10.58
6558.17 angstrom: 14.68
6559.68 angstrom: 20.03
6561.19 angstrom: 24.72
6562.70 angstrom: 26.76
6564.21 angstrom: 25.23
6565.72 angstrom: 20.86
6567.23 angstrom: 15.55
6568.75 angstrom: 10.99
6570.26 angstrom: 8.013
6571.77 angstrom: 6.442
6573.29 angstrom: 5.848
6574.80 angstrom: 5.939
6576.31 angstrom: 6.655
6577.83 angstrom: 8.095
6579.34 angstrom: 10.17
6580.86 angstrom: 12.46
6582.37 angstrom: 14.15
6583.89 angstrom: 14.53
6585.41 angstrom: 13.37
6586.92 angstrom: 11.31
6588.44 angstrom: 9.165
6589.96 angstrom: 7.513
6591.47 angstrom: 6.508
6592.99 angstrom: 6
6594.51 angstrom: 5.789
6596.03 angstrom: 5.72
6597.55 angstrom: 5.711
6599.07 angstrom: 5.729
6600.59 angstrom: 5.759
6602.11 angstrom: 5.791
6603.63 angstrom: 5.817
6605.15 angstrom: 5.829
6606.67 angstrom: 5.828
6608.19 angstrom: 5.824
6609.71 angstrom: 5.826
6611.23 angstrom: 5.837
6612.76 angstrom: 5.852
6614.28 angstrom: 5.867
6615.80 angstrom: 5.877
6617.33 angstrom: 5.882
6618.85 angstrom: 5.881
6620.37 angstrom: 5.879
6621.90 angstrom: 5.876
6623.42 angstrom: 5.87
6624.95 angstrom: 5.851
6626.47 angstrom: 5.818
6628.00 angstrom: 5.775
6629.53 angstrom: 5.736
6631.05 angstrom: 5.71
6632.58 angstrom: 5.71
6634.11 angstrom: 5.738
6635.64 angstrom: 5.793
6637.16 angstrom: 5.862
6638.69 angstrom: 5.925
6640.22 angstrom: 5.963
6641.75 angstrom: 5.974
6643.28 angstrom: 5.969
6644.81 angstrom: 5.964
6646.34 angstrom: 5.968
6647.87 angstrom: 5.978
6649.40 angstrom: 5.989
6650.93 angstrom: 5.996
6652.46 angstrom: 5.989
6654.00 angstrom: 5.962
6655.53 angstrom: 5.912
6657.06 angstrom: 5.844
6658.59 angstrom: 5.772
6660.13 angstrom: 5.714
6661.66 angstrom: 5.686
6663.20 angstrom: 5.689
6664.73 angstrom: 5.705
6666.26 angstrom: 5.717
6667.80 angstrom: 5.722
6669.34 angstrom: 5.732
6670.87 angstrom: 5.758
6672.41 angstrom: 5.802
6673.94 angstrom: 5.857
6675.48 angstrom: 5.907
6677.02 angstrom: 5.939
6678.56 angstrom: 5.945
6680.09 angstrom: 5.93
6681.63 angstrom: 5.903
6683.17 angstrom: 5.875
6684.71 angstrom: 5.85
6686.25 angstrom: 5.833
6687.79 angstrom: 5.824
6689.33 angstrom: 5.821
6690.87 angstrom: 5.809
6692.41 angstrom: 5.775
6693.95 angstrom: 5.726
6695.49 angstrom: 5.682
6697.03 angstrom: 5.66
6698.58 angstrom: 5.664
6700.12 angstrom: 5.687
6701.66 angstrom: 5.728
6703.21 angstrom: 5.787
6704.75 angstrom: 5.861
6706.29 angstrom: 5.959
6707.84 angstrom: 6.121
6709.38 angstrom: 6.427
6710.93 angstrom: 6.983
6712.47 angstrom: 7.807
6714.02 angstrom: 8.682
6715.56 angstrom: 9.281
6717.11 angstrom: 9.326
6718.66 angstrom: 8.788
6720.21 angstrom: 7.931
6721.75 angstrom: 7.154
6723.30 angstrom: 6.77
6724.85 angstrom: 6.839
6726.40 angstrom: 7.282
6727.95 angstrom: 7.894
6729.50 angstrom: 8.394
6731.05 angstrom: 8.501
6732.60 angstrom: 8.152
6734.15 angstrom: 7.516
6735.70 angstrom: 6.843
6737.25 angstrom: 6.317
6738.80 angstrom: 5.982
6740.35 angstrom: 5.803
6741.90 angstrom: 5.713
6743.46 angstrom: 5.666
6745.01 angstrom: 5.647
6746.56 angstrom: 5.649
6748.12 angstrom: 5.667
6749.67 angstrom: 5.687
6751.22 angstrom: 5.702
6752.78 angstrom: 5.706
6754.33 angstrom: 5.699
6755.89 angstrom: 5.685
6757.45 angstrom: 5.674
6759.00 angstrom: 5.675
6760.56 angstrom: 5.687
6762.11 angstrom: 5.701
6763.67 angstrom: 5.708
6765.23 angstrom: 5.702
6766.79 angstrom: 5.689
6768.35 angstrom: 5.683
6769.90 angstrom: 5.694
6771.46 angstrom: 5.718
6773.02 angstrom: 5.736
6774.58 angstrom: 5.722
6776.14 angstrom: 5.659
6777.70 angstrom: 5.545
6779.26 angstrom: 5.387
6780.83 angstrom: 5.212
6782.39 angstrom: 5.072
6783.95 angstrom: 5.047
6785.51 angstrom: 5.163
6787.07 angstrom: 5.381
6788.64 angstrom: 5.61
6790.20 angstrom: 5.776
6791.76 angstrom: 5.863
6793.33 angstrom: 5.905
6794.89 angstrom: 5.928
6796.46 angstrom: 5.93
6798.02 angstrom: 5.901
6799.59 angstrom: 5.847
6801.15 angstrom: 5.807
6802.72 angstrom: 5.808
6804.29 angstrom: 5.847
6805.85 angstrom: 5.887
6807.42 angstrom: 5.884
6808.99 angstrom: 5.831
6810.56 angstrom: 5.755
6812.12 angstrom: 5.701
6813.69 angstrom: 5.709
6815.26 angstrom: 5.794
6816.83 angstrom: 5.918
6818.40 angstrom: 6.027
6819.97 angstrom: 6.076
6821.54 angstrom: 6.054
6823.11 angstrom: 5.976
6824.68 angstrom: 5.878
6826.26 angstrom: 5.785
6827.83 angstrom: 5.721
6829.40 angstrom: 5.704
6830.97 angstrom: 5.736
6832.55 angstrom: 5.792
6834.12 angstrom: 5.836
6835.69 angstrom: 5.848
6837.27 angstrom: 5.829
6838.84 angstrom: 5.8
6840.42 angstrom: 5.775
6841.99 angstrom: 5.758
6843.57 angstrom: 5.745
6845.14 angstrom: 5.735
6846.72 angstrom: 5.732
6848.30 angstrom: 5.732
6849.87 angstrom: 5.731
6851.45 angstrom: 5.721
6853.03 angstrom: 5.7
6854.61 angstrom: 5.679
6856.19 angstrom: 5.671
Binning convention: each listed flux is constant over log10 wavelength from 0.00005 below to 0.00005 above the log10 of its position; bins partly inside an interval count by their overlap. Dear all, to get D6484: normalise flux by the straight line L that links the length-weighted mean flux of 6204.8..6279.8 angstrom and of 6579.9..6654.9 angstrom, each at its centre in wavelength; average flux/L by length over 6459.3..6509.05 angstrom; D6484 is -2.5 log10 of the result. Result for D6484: 0.10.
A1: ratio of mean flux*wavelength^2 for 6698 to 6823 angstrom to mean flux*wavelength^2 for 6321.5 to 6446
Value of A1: 1.16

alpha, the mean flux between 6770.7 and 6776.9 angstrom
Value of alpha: 5.71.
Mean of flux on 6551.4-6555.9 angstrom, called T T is 7.7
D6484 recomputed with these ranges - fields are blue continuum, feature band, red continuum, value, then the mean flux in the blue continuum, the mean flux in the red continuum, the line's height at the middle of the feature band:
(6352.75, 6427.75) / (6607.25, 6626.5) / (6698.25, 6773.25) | 0.09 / 5.99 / 6.52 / 6.34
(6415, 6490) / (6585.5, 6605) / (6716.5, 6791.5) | -0.15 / 5.93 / 6.21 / 6.06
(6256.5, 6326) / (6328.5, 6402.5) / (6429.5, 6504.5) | -0.01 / 5.96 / 5.86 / 5.92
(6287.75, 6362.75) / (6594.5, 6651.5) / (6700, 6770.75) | 0.10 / 5.97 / 6.57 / 6.4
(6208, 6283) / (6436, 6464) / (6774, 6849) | -0.01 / 5.84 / 5.74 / 5.8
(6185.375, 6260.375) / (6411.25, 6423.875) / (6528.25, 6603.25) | 0.32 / 5.83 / 9.68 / 8.02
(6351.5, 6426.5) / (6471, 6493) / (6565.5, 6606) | 0.24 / 5.99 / 8.71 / 7.28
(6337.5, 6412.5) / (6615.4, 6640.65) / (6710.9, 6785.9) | 0.08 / 5.98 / 6.42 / 6.28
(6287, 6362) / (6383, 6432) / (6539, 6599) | 0.25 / 5.97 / 10.6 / 7.55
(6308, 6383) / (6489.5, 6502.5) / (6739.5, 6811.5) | 0.04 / 5.94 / 5.68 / 5.85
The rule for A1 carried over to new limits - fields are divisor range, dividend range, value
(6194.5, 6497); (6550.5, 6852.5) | 1.29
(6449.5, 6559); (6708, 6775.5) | 1.11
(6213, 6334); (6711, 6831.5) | 1.22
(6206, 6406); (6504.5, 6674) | 1.39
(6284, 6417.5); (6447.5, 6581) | 1.34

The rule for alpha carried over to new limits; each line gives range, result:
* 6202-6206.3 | 5.99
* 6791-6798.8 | 5.9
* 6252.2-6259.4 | 5.69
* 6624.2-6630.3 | 5.8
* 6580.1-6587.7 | 13.2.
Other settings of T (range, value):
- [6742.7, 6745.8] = 5.67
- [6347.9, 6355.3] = 5.92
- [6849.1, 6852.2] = 5.72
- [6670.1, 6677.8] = 5.85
